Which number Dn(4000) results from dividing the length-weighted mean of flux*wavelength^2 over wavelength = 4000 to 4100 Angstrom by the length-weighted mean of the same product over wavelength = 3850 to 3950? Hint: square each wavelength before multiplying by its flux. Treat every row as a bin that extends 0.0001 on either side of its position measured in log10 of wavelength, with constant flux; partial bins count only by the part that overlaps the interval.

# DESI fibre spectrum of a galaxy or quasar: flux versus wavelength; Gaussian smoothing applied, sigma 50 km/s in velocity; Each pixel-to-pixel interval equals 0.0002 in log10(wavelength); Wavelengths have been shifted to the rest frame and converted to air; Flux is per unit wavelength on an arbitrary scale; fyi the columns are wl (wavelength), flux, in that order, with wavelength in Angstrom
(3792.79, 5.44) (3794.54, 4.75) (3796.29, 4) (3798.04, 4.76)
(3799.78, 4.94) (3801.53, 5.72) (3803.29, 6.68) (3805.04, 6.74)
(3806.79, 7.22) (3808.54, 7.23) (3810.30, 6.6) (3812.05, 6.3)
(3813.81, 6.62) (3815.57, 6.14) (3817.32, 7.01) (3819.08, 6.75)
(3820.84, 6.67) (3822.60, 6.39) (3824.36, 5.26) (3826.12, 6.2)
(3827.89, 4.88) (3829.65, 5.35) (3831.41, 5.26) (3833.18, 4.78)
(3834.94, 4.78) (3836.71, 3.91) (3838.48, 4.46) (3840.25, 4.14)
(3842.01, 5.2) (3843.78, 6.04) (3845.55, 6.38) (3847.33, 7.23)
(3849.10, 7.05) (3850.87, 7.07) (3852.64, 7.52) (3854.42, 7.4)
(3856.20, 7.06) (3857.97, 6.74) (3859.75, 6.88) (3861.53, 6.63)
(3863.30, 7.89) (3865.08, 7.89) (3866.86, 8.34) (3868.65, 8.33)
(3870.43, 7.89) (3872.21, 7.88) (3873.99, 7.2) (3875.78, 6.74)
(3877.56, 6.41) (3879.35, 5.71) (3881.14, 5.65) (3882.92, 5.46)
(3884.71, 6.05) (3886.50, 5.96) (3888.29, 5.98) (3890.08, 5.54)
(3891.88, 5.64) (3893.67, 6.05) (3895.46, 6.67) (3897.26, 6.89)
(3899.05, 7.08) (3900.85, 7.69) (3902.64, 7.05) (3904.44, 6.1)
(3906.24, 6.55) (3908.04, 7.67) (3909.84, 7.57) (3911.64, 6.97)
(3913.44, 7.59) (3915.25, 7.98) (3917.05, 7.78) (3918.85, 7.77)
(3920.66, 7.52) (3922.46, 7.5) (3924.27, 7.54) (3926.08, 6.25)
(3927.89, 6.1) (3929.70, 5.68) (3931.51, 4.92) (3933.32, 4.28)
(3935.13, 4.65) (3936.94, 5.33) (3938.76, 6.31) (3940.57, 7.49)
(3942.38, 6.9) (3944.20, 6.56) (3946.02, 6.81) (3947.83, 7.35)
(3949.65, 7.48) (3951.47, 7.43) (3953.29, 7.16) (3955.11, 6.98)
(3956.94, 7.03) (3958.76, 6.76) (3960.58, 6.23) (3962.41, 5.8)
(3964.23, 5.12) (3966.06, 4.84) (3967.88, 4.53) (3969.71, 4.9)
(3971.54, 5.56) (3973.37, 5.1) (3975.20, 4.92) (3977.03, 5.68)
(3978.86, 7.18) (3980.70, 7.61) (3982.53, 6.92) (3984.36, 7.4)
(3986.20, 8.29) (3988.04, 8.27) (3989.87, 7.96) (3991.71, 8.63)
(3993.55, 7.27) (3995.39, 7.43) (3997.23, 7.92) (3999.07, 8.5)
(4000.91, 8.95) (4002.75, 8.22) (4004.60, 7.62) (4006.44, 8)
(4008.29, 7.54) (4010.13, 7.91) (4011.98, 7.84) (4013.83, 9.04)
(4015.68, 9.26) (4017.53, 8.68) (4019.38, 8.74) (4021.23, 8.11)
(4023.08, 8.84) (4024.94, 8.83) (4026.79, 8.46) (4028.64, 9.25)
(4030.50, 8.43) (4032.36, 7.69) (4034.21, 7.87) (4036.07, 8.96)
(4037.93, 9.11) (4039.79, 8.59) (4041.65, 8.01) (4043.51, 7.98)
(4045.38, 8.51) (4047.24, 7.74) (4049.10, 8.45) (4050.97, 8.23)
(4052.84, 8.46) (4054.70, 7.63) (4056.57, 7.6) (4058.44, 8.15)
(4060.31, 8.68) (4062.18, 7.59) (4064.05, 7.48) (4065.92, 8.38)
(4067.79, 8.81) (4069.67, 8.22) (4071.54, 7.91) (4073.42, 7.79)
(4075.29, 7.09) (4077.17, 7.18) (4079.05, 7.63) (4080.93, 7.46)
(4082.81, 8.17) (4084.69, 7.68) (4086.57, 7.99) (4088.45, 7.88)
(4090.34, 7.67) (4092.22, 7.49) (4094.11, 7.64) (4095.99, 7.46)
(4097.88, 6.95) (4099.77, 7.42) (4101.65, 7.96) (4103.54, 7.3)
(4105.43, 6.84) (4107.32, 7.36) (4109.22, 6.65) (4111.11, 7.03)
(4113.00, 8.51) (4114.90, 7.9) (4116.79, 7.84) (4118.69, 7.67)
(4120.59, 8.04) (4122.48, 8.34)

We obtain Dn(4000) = 1.3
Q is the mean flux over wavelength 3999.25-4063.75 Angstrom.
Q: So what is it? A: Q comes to 8.32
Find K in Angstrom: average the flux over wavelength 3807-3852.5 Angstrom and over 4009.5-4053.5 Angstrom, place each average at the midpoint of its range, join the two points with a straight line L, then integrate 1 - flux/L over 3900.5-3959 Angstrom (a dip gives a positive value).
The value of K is 3.11 Angstrom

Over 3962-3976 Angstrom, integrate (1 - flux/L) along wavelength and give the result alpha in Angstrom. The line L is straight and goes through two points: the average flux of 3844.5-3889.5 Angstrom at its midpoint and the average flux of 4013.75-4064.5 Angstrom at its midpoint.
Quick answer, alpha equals 4.9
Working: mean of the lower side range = 6.92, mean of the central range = 5.07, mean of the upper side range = 8.37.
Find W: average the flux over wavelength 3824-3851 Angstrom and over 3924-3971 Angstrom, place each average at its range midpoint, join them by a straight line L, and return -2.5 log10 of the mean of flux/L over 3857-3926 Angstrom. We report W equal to -0.199 mag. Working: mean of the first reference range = 5.46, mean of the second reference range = 6.15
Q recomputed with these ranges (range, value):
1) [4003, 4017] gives 8.19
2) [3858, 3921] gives 6.93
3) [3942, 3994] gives 6.64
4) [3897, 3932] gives 7.04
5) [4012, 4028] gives 8.7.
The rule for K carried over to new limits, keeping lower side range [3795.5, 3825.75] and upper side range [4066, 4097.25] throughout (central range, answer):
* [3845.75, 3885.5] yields -3.3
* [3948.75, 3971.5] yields 2.9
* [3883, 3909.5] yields 0.8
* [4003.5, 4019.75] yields -2.0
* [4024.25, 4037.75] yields -1.9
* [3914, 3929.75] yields -0.9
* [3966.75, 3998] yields 1.8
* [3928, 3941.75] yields 2.6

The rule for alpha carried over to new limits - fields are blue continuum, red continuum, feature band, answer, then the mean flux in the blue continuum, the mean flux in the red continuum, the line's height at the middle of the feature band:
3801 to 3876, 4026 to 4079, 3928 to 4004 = 8.5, 6.48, 8.14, 7.47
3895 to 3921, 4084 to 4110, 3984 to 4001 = -1.6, 7.26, 7.45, 7.35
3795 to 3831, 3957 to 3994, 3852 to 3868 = -3.2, 6.05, 6.45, 6.17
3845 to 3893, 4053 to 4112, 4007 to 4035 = -3.8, 6.83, 7.66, 7.42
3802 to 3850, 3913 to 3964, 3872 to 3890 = 0.3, 5.97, 6.66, 6.3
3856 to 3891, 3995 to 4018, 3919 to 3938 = 3.4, 6.8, 8.23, 7.4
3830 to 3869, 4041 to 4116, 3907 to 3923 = -1.9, 6.37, 7.77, 6.77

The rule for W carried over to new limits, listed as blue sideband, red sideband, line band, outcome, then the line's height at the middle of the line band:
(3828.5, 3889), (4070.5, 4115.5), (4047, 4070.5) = -0.105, 7.37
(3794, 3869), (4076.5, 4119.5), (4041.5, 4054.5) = -0.123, 7.3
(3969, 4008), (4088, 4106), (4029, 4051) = -0.133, 7.36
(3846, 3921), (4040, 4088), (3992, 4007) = -0.057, 7.61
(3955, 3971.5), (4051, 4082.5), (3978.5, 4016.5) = -0.234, 6.44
